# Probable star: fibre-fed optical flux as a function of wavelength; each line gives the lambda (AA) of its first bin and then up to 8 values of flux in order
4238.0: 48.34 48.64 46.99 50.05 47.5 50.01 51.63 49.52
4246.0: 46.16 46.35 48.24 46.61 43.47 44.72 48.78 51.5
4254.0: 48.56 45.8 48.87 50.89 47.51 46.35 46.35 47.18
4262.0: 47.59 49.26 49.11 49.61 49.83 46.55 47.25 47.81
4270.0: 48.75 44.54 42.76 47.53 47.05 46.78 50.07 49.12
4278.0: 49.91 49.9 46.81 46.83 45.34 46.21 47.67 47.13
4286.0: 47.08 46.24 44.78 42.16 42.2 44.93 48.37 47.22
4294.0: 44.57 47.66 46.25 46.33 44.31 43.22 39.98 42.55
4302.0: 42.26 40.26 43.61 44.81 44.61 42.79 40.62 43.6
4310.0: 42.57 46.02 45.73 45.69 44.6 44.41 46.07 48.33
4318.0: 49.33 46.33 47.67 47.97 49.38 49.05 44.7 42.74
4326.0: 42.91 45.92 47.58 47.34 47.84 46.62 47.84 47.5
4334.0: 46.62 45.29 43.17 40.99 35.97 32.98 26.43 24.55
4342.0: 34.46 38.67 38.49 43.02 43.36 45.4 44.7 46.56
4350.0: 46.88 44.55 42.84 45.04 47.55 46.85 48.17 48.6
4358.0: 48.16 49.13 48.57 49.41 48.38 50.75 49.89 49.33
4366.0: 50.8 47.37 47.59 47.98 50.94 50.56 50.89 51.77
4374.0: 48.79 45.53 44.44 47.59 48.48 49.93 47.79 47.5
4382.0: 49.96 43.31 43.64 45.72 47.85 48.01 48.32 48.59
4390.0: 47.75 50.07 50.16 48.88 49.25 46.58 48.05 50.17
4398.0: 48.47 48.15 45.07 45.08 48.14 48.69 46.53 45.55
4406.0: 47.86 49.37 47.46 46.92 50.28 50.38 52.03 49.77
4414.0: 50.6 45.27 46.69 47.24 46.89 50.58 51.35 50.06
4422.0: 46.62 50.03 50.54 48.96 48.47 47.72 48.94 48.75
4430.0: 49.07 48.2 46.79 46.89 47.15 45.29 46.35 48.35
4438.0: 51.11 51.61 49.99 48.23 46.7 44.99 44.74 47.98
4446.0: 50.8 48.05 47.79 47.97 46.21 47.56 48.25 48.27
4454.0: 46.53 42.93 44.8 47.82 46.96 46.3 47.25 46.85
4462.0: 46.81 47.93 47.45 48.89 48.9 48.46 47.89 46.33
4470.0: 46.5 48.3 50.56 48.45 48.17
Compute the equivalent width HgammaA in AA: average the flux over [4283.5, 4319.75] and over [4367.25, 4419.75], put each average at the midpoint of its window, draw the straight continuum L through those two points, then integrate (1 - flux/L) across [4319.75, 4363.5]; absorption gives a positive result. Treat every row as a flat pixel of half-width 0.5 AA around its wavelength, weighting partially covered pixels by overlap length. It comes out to 1.87 AA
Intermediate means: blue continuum 44.9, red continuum 48.1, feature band 44.3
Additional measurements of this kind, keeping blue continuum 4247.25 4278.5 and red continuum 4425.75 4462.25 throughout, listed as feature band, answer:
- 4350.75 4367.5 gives -0.1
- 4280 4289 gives 0.3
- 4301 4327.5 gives 1.4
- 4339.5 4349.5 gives 1.9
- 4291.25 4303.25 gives 0.8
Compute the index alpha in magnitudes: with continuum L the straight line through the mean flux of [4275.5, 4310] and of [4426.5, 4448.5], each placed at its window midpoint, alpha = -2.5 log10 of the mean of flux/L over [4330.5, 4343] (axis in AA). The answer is 0.171 mag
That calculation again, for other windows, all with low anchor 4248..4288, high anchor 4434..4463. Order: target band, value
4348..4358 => 0.03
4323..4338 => 0.05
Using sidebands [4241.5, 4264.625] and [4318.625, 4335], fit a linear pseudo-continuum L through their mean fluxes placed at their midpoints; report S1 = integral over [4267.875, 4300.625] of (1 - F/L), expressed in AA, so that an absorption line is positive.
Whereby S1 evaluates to 0.8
